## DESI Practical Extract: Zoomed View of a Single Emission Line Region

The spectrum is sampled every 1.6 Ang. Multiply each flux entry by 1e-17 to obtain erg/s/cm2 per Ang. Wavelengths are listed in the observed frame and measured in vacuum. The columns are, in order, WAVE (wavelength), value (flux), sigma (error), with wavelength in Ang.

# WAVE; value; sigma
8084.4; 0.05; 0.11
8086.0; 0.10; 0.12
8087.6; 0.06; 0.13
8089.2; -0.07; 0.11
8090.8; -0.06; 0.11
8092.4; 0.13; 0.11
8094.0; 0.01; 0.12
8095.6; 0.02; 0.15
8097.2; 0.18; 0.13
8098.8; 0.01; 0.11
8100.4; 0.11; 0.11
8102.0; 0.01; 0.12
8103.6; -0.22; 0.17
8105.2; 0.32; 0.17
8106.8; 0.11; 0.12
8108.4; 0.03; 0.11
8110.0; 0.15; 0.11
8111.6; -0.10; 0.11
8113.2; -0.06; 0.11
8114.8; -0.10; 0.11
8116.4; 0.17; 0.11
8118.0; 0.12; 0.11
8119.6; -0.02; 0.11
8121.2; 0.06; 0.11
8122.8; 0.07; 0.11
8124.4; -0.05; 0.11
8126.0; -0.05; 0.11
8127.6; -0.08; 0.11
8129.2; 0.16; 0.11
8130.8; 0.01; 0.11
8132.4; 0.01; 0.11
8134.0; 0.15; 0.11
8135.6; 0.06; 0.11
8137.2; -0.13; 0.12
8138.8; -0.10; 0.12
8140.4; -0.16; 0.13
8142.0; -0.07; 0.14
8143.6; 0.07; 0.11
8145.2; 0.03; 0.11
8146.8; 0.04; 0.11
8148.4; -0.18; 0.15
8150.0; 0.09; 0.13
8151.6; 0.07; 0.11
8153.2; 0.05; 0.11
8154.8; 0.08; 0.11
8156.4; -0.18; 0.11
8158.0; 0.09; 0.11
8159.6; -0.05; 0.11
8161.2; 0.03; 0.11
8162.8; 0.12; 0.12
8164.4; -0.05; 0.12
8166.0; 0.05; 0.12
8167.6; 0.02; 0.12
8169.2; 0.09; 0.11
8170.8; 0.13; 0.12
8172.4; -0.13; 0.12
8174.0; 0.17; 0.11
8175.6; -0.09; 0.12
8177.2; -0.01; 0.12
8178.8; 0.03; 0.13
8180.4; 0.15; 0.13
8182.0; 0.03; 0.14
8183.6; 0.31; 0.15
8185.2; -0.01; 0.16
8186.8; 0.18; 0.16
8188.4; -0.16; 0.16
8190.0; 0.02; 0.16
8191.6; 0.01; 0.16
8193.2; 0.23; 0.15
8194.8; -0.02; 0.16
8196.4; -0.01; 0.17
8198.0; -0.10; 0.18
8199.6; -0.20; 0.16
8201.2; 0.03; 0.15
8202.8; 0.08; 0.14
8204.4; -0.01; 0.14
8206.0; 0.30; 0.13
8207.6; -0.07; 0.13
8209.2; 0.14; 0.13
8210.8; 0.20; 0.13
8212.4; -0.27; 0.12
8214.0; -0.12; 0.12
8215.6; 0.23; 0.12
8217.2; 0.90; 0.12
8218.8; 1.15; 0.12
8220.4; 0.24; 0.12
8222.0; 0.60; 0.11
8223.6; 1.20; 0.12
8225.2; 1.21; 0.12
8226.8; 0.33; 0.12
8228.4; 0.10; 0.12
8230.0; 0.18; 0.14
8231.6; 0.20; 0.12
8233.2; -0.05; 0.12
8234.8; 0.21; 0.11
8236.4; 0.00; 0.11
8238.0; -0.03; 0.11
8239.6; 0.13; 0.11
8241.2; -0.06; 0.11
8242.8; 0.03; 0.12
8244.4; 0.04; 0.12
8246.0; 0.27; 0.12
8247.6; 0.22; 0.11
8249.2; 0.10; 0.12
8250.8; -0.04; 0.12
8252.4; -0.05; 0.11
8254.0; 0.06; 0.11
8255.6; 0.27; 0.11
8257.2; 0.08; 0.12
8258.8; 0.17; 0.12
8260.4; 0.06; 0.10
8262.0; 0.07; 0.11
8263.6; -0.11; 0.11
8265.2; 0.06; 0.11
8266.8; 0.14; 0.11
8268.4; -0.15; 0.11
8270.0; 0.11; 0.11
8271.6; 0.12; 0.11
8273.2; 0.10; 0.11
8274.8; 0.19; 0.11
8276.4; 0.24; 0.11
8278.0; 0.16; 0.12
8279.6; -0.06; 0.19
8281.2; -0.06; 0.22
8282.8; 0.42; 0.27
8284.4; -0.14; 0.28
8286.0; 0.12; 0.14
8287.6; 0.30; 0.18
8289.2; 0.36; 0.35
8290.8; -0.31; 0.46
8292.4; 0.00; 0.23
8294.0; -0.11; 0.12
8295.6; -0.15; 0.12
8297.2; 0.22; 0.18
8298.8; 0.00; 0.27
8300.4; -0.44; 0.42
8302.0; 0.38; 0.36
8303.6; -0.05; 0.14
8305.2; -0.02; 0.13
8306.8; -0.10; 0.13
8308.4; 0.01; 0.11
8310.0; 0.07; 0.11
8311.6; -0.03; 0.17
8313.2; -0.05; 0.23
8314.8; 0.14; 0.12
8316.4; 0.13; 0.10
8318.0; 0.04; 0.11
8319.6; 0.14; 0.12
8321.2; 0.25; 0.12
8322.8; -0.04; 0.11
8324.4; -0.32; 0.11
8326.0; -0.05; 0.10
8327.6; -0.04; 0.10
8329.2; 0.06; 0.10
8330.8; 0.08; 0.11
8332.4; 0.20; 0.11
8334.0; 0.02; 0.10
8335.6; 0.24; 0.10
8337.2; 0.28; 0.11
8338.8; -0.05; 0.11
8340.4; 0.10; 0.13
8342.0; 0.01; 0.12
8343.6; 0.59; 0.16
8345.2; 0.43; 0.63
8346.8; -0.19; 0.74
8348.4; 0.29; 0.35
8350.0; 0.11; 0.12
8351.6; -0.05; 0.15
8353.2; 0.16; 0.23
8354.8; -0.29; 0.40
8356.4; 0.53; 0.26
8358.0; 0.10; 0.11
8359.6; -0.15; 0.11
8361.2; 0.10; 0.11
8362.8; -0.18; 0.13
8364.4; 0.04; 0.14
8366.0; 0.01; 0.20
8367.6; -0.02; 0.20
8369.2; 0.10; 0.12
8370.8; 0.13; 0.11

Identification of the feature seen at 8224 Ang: [O II] 3727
